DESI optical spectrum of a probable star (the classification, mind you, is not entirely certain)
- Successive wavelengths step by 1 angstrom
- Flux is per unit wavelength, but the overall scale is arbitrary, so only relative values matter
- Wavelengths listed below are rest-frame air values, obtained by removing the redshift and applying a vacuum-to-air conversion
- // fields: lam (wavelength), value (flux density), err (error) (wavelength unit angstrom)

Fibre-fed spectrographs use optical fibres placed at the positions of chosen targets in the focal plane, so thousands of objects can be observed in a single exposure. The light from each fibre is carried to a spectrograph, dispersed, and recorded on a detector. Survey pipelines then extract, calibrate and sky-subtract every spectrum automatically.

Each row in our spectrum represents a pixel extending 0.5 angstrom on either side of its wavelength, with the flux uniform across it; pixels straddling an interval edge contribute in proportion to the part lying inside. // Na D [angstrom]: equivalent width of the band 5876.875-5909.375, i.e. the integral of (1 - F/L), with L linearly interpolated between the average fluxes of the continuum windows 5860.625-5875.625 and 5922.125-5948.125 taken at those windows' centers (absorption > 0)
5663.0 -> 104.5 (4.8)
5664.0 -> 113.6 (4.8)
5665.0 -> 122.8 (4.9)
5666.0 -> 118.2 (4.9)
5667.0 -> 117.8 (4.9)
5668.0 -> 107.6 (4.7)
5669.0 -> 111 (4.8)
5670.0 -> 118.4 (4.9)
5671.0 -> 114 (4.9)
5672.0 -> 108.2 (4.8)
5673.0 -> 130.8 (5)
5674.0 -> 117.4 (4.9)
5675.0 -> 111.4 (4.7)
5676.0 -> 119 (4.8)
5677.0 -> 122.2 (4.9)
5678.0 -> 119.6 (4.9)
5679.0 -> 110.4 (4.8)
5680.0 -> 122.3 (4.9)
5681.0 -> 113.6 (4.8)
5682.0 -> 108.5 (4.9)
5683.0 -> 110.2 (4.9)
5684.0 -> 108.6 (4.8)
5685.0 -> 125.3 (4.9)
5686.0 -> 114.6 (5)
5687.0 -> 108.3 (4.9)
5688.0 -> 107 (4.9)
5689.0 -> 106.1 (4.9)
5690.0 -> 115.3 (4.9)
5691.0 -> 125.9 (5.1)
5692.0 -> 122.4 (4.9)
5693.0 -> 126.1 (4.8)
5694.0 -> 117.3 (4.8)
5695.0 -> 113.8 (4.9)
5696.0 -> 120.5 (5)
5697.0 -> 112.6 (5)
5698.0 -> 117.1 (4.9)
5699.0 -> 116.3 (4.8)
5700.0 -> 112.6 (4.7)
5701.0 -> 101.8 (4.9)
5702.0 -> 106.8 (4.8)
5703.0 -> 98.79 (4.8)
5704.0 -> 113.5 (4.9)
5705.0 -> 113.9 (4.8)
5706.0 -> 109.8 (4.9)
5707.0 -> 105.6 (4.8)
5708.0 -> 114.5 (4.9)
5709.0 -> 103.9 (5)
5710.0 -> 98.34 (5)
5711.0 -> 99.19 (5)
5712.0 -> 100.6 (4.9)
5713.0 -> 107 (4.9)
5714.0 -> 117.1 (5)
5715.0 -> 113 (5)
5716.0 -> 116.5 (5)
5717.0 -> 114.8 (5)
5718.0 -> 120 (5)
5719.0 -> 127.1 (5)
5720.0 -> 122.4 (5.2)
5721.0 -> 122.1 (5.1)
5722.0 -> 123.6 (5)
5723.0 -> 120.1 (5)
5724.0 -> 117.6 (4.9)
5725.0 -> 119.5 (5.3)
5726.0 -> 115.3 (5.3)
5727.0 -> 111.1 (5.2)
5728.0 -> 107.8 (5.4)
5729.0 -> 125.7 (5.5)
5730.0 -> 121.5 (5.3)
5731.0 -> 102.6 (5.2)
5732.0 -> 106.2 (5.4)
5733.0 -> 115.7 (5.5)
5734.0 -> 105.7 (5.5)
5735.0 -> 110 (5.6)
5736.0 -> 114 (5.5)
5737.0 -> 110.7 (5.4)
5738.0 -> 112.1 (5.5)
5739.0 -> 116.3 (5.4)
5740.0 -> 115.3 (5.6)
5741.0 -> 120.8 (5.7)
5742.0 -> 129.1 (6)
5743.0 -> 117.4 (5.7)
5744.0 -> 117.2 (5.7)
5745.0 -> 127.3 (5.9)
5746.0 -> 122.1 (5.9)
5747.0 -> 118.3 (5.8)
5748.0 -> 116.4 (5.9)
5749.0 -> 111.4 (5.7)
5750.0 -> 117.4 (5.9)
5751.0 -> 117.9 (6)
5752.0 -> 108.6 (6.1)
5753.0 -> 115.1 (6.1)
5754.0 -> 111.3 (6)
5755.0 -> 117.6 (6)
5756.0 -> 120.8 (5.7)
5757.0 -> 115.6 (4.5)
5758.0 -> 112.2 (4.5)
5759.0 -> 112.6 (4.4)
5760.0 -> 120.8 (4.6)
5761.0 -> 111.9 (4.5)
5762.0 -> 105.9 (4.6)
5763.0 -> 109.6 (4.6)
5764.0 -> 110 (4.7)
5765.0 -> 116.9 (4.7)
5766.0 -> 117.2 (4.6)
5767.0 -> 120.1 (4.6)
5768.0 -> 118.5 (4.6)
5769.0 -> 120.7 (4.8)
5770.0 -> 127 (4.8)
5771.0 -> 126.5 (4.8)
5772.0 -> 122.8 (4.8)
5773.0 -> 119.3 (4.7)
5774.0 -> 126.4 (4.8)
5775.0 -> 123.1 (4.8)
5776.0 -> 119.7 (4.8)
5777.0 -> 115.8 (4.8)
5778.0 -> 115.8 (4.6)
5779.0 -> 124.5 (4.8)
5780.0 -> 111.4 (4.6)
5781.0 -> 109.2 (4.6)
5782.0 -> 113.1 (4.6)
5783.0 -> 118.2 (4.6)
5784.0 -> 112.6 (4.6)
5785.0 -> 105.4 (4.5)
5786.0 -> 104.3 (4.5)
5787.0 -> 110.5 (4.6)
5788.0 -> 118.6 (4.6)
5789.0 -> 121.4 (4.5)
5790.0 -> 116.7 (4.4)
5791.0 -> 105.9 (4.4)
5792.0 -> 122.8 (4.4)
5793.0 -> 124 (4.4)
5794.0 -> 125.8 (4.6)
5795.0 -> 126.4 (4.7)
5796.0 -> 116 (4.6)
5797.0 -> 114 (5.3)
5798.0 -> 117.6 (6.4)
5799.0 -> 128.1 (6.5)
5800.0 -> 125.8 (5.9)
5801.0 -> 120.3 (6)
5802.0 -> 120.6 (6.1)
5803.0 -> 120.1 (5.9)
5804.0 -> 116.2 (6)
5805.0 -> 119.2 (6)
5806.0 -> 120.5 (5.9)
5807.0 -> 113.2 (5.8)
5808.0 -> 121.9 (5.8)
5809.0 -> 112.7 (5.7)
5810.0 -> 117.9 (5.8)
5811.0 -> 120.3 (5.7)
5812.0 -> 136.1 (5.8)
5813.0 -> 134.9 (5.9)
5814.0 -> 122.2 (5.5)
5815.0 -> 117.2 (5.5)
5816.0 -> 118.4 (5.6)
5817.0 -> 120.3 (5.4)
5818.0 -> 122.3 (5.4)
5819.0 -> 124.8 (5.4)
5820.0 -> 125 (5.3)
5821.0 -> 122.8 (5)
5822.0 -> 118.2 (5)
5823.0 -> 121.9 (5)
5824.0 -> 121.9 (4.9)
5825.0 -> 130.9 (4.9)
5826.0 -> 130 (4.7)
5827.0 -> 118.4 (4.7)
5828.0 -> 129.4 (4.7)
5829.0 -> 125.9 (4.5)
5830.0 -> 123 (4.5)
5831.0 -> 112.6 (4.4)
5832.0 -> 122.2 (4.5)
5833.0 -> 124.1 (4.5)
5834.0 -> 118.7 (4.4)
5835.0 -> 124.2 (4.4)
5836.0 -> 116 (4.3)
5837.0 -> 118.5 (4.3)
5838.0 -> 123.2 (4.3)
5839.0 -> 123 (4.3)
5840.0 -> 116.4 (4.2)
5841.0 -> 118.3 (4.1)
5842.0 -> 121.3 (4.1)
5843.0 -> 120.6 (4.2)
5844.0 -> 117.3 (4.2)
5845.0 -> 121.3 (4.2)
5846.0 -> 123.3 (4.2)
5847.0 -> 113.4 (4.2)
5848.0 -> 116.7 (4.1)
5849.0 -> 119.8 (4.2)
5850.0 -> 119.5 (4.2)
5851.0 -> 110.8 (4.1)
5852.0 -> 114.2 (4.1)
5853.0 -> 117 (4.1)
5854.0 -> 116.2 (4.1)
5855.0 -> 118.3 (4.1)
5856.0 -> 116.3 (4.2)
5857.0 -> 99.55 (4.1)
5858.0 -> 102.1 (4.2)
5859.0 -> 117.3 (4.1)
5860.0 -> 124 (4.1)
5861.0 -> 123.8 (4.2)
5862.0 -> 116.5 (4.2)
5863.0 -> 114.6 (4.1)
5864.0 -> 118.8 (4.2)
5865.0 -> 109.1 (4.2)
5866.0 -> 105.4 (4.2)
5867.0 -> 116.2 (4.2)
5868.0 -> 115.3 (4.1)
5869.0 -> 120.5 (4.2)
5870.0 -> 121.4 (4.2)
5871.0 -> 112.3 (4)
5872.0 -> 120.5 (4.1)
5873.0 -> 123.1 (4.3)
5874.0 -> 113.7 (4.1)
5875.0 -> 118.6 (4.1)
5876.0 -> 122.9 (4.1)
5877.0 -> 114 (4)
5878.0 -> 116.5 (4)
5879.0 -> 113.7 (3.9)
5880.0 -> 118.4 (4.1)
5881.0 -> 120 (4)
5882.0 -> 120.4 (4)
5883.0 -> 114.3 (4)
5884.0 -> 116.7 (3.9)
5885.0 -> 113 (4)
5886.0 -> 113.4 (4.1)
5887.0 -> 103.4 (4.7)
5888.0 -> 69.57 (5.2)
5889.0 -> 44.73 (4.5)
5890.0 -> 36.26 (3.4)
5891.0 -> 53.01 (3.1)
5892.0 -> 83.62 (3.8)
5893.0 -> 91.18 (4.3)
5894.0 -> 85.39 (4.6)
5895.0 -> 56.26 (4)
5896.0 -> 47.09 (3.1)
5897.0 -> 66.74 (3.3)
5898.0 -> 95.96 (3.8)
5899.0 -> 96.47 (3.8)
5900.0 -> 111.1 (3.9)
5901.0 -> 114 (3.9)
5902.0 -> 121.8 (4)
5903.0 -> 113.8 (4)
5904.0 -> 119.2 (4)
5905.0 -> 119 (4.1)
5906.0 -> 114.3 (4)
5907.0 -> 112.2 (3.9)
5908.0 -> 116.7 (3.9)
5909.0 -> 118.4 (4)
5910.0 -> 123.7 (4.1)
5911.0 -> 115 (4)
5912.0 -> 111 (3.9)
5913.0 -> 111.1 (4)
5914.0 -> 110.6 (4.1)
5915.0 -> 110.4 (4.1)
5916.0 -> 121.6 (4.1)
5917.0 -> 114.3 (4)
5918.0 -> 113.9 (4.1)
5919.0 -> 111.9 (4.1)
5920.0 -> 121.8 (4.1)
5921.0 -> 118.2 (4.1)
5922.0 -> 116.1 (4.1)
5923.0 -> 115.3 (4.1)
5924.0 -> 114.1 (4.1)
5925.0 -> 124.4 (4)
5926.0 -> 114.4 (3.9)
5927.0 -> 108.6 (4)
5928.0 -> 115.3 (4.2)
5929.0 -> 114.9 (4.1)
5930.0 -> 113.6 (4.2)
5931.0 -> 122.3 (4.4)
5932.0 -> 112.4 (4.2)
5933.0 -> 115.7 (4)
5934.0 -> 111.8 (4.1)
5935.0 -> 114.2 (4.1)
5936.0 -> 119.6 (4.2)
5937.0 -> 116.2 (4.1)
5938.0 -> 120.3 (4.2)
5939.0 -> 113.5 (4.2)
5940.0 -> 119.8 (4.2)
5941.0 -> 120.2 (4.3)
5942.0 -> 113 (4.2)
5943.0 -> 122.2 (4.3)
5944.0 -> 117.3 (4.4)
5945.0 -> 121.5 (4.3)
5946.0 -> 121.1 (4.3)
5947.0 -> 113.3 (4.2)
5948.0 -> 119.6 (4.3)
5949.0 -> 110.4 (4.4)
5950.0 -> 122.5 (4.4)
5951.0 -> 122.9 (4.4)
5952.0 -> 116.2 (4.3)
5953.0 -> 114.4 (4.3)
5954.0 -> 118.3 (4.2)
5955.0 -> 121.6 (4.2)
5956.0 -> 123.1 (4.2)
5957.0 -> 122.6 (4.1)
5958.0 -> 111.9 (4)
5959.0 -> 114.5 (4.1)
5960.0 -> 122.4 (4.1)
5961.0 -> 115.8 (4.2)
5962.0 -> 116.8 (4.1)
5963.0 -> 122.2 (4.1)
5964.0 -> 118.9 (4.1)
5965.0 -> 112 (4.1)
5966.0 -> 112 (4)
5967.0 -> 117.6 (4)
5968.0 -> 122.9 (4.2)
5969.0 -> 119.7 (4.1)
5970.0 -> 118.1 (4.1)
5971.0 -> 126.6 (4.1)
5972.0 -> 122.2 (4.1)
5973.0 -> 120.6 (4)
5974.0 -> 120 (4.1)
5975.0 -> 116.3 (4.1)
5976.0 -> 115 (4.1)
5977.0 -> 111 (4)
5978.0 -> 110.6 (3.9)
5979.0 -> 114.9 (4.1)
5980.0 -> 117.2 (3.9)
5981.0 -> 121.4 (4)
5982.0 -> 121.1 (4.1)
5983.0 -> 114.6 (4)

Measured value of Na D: 5.1 angstrom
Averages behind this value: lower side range 117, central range 98.2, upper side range 117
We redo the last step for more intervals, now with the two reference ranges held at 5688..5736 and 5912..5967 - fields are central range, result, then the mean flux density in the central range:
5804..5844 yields -2.3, 122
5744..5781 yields -1.0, 117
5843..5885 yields -0.3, 116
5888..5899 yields 4.6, 67.6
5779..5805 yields -0.6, 117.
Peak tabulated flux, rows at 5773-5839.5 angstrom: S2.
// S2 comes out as 136.1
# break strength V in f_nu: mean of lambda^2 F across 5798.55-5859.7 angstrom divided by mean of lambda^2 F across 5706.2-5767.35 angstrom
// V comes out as 1.1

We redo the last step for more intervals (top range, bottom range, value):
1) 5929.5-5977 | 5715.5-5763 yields 1.09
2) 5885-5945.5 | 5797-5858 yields 0.91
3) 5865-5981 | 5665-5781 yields 1.04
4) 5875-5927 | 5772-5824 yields 0.91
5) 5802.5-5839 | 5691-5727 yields 1.11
